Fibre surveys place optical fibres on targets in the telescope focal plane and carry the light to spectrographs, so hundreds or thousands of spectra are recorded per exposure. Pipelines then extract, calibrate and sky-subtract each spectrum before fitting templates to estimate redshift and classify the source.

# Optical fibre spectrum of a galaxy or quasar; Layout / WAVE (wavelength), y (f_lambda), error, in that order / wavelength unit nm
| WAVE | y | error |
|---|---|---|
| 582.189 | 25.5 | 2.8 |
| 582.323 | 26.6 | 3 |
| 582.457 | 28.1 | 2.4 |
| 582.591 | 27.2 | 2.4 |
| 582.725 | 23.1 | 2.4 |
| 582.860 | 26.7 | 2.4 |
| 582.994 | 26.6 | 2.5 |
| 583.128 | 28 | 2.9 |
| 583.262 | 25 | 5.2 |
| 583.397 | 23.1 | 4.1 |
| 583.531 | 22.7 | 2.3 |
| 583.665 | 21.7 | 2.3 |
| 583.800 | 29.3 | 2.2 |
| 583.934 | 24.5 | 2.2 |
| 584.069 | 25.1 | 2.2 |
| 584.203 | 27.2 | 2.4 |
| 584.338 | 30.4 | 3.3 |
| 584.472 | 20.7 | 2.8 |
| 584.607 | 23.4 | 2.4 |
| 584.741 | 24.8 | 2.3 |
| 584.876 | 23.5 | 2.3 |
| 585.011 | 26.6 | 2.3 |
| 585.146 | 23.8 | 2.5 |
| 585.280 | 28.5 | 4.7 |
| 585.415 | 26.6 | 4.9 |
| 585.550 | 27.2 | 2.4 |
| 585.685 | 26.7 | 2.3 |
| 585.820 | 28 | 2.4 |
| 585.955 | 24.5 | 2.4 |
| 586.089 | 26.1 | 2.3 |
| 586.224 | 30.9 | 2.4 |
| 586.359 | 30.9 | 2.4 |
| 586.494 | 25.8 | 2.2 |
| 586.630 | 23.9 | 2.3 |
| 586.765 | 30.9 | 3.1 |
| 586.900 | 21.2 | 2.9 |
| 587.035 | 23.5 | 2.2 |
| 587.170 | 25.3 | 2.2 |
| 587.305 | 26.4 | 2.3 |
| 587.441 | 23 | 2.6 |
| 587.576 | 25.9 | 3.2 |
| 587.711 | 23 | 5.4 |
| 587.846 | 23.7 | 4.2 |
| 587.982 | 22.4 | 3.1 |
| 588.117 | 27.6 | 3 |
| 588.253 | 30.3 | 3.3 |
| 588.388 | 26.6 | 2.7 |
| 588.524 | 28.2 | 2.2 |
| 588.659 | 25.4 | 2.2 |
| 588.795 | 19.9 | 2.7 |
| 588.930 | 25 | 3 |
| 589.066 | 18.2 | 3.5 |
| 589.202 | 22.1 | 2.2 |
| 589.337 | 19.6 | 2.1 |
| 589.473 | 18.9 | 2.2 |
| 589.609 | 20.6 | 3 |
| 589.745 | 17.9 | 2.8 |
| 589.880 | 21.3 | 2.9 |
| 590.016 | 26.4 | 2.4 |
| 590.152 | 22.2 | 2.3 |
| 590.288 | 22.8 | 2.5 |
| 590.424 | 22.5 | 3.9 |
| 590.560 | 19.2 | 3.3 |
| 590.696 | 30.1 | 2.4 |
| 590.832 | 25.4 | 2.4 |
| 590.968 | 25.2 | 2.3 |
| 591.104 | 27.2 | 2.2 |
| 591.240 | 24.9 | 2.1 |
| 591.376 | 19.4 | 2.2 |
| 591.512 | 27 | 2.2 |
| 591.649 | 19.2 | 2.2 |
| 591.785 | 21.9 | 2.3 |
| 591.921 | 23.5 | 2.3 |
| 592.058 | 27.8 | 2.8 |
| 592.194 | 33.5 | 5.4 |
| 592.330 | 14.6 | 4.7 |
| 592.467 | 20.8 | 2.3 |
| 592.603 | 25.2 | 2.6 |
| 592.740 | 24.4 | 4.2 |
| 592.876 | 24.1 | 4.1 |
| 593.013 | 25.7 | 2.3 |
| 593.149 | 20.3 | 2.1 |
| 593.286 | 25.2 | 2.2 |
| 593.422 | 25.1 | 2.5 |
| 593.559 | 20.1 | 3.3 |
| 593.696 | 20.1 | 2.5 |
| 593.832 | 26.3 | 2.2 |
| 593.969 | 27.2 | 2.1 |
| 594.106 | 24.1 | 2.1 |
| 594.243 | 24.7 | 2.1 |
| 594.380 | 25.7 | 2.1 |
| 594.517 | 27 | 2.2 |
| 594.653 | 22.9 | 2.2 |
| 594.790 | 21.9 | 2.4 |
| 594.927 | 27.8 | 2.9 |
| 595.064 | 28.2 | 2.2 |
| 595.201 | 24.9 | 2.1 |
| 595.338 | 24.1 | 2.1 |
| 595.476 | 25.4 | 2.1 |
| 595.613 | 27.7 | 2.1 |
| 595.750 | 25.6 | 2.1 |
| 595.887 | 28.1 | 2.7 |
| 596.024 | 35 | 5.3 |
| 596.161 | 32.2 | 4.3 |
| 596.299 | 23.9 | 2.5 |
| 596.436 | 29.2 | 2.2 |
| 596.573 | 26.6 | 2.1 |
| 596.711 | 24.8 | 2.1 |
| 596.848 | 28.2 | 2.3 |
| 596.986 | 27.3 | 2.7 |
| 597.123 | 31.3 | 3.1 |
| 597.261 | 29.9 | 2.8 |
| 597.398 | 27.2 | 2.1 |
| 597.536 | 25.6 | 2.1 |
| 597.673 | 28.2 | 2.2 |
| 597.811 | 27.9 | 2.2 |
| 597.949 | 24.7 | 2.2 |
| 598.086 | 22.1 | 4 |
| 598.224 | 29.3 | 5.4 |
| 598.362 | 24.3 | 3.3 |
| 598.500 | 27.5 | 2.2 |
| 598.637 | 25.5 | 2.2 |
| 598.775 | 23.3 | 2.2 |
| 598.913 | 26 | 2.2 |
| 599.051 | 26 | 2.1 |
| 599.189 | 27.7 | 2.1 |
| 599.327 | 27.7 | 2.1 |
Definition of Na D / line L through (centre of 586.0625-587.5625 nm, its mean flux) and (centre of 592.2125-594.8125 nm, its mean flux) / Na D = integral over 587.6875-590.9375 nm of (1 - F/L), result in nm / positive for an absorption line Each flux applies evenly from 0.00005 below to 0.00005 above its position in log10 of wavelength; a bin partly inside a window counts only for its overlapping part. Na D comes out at 0.24 nm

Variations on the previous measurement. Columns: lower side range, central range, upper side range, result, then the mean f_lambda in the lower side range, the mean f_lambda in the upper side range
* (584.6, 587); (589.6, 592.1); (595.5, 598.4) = 0.32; 26.3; 27.6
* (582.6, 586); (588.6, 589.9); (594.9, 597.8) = 0.27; 25.5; 27.7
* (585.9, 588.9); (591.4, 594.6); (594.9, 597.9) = 0.35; 25.7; 27.7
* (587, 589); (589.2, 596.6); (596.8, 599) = 0.43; 25.1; 26.7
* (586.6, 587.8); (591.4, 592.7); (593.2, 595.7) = 0.07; 24.8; 24.9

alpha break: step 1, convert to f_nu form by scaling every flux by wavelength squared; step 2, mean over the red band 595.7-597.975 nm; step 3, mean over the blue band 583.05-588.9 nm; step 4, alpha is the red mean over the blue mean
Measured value 1.14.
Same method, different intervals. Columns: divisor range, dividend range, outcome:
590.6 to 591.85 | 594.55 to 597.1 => 1.12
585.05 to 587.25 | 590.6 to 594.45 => 0.93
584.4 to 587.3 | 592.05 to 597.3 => 1.03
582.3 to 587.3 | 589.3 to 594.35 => 0.93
